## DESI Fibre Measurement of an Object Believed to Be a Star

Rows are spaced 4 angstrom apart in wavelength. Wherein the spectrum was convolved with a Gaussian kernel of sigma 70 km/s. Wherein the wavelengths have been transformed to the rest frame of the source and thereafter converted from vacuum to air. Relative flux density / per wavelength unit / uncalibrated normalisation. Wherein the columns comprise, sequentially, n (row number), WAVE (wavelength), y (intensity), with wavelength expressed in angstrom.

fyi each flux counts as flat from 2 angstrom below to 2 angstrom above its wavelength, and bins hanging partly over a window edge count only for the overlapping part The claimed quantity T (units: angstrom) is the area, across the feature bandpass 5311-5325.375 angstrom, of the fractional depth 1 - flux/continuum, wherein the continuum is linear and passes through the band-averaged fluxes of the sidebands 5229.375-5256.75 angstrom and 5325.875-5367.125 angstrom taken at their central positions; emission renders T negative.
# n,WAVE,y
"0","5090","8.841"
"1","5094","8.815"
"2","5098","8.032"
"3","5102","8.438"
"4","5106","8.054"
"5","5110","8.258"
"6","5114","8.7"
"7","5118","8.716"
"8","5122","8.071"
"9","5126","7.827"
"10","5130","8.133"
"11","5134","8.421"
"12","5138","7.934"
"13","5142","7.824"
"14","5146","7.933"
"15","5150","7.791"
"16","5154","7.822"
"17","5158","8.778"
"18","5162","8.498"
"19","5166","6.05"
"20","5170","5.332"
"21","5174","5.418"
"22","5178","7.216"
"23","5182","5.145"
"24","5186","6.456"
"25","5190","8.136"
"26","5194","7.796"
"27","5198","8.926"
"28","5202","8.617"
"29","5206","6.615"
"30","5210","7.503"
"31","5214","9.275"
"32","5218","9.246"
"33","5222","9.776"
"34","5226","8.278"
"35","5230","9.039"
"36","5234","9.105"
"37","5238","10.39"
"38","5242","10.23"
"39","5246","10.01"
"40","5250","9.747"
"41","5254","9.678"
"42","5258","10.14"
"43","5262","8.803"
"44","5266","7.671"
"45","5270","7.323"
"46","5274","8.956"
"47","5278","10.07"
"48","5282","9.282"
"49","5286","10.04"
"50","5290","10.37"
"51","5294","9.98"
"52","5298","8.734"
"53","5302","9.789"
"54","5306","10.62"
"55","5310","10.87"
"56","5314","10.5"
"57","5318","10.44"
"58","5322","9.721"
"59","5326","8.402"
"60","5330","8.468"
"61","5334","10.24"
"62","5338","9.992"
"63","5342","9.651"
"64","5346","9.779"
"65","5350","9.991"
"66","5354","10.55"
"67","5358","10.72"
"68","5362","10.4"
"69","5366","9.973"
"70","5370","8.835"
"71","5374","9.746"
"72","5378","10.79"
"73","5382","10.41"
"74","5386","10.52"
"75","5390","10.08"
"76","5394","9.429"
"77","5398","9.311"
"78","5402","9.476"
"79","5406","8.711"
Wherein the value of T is -0.33 angstrom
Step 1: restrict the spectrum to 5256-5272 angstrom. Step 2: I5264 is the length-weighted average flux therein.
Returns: 8.48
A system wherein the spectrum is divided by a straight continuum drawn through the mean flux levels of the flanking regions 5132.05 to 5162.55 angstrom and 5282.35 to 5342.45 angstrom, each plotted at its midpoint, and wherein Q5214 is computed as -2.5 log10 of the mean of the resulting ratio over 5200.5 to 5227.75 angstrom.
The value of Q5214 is 0.043 mag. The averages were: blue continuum 8.11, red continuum 9.84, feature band 8.47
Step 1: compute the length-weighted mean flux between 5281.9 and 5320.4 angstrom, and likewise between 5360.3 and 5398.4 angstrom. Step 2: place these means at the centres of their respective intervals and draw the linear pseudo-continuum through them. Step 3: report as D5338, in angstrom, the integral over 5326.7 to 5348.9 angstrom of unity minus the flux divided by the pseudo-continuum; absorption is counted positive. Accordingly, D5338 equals 1.0 angstrom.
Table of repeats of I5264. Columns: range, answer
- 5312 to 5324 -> 10.2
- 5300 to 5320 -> 10.4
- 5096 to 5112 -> 8.2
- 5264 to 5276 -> 7.98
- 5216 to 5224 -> 9.51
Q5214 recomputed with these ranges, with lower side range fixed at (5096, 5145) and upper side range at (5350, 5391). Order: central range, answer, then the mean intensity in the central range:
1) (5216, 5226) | -0.03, 9.26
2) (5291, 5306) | -0.01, 9.71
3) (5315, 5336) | 0.04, 9.5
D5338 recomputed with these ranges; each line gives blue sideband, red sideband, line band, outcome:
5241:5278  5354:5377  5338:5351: 0.05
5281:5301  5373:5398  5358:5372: 0.20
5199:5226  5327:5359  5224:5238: -0.54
